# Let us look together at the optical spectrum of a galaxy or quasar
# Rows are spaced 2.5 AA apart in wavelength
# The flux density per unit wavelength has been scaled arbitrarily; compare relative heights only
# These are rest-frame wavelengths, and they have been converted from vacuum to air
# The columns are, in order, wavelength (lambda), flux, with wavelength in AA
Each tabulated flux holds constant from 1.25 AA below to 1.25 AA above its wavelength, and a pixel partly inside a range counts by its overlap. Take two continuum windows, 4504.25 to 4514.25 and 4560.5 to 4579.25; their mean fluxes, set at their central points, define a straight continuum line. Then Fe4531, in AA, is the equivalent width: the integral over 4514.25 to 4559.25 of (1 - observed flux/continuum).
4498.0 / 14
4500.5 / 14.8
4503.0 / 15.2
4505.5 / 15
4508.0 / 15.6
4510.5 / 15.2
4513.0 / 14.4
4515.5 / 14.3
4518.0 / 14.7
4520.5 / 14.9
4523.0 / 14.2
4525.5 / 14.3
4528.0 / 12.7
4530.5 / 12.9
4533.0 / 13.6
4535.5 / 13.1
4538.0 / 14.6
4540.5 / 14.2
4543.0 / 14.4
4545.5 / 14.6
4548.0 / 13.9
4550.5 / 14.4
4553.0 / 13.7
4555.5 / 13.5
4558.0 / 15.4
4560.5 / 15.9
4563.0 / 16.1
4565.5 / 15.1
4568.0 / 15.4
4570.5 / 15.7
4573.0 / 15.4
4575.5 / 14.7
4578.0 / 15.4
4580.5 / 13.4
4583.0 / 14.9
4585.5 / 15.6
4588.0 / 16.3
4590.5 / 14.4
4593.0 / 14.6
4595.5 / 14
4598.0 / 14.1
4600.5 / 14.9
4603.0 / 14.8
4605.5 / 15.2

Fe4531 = 3.4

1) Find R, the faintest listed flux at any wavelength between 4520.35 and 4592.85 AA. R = 12.7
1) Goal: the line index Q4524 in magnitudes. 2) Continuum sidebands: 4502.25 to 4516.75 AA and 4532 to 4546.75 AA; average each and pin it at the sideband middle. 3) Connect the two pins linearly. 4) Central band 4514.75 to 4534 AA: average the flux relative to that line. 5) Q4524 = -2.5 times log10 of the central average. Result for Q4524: 0.04 mag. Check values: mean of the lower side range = 14.9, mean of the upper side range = 14.1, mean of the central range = 13.9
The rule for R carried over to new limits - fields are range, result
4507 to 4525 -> 14.2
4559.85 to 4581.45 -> 13.4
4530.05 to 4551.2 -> 12.9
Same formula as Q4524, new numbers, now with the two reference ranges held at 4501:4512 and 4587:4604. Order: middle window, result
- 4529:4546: 0.087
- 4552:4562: 0.017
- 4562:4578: -0.039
